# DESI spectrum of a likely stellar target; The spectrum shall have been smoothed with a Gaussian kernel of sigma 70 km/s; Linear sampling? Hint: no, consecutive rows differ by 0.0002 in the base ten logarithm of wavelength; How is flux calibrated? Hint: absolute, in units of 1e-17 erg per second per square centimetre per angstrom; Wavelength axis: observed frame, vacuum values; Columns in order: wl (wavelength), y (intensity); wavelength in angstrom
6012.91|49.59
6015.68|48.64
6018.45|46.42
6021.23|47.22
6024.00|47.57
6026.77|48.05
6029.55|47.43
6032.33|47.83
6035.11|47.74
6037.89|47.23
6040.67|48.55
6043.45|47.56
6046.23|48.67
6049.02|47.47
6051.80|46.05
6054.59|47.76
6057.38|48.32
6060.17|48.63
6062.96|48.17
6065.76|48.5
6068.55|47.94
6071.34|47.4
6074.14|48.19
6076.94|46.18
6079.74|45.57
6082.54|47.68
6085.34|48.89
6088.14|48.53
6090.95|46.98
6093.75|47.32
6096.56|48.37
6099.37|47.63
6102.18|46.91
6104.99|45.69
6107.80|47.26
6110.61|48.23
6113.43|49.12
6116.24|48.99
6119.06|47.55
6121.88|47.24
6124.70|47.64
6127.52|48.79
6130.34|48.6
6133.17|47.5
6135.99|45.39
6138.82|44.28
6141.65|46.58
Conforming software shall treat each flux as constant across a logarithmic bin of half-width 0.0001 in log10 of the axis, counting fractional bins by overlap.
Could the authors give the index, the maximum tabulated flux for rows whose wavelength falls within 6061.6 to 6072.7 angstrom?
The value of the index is 48.5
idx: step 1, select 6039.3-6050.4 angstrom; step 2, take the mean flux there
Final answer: 48.1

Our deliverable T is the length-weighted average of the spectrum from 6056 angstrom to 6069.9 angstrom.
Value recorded 48.3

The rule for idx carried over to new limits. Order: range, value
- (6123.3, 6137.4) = 47.6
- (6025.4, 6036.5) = 47.7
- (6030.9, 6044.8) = 47.8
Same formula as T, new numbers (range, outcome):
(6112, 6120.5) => 48.5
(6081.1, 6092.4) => 48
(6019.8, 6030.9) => 47.5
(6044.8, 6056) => 47.5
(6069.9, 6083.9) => 47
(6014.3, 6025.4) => 47.5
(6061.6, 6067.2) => 48.3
